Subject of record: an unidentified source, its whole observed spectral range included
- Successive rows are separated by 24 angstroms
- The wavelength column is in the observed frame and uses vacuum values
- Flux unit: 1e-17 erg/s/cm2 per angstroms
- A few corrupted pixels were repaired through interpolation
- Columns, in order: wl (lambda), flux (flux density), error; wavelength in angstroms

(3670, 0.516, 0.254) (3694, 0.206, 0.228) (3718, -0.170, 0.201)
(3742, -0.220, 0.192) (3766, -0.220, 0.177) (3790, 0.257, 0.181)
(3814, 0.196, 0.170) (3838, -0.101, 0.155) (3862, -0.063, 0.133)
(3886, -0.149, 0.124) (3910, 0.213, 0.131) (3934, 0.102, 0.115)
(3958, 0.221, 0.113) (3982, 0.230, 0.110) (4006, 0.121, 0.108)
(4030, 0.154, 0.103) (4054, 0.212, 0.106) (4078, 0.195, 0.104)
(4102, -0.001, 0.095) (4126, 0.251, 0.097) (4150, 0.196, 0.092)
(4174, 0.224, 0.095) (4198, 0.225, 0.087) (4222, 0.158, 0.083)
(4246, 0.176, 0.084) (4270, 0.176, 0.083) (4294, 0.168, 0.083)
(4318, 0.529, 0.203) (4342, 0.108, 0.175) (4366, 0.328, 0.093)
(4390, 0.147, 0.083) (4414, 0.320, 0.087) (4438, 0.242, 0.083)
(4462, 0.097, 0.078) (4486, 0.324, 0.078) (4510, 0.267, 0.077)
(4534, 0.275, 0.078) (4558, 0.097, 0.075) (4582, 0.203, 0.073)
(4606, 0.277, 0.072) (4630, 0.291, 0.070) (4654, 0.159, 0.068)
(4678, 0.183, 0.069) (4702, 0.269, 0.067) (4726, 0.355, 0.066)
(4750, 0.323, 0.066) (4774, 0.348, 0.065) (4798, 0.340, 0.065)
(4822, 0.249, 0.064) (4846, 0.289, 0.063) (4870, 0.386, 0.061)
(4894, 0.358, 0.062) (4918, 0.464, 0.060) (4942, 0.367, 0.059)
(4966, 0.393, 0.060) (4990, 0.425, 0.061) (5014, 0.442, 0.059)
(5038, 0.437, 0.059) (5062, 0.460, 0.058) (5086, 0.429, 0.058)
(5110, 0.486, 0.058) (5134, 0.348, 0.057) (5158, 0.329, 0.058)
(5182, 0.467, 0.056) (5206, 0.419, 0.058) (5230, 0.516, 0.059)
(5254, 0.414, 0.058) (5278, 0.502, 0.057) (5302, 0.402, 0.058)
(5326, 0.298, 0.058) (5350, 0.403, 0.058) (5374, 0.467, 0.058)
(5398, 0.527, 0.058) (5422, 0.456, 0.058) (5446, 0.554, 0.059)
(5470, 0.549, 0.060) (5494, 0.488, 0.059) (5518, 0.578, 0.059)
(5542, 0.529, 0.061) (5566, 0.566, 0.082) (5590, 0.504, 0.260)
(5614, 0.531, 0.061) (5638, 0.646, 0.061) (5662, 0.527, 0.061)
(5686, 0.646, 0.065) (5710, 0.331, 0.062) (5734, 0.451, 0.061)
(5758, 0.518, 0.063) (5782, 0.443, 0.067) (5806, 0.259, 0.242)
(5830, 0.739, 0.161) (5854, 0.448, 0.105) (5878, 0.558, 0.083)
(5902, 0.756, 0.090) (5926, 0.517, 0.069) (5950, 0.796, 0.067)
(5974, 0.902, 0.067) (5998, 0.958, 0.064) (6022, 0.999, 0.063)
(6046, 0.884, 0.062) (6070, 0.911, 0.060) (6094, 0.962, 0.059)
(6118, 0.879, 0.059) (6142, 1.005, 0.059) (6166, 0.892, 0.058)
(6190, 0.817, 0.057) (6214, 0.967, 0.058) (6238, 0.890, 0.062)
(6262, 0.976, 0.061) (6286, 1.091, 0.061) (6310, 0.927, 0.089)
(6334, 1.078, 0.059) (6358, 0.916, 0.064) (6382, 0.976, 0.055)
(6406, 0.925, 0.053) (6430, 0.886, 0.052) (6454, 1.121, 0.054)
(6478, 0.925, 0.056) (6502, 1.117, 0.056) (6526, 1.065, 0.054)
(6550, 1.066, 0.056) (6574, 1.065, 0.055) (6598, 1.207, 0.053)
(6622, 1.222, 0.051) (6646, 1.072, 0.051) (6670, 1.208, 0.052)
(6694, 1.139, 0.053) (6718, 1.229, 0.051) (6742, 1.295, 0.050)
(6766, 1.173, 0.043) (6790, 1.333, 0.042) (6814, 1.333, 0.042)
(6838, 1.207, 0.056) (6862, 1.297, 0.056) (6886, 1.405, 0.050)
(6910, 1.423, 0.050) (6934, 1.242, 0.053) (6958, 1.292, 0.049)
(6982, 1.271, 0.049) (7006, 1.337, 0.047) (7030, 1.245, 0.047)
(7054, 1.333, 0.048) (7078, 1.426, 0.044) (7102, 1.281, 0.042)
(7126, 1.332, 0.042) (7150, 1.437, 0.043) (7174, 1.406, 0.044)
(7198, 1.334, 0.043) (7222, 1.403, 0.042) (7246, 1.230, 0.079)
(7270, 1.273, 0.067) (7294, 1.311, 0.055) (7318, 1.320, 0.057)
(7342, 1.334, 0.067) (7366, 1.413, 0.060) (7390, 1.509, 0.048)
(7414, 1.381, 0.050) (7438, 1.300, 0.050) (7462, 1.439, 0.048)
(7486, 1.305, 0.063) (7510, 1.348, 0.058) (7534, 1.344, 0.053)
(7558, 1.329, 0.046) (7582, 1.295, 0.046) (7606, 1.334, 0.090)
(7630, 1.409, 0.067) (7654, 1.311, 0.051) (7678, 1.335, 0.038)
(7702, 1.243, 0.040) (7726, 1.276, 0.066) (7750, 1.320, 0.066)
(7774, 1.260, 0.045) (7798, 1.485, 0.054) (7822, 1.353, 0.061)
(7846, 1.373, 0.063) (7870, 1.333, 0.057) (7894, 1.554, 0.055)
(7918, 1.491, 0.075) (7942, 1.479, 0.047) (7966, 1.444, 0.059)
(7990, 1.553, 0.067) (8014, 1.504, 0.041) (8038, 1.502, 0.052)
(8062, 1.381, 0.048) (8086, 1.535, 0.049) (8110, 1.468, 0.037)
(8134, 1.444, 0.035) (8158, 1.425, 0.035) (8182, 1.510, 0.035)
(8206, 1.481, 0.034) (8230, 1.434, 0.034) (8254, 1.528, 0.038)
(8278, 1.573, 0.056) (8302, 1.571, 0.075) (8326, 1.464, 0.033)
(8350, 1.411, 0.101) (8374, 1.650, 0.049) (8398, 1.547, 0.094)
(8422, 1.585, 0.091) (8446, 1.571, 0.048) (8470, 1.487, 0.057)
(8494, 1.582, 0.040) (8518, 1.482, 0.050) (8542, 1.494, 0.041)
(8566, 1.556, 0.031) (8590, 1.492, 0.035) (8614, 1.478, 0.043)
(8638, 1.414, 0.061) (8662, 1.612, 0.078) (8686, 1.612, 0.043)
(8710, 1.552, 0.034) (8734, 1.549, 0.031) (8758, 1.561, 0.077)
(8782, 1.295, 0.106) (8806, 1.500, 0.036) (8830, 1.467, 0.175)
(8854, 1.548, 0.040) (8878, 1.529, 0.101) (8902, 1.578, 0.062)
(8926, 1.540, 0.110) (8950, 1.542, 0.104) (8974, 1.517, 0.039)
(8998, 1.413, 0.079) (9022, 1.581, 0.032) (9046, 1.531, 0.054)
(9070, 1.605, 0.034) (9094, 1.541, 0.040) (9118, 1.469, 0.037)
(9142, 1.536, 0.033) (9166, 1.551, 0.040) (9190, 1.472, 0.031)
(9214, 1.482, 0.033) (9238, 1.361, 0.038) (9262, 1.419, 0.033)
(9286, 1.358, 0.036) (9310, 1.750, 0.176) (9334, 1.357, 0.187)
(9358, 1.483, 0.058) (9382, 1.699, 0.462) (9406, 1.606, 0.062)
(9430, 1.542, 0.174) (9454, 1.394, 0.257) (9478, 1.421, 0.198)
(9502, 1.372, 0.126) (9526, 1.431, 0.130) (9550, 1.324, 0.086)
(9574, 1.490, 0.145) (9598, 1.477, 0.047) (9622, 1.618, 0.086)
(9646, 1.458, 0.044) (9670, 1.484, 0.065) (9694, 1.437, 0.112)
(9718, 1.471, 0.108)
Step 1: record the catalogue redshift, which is 0.49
